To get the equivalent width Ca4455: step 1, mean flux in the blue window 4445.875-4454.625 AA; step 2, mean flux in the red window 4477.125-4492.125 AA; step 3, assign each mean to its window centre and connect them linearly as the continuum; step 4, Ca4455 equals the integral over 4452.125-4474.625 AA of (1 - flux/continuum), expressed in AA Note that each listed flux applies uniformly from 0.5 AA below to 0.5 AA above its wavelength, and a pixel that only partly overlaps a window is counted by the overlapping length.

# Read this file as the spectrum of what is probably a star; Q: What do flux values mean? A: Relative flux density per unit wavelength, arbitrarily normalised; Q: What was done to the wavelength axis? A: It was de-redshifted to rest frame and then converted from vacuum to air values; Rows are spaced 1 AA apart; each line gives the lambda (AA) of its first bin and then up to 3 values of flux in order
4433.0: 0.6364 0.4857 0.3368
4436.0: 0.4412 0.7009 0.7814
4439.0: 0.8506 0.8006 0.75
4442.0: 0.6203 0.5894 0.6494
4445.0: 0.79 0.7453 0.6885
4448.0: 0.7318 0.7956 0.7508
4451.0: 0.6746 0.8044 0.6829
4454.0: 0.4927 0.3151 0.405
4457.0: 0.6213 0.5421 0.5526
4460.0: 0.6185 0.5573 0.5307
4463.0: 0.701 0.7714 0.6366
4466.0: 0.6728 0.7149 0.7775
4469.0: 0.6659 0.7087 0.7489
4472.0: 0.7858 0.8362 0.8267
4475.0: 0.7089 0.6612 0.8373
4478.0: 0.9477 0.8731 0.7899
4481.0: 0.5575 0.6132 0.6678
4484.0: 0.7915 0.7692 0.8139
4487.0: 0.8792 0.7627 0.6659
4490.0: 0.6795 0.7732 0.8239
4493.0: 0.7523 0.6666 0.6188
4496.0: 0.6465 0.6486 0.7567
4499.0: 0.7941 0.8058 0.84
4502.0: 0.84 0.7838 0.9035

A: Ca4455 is 2.4 AA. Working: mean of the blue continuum 0.7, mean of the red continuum 0.761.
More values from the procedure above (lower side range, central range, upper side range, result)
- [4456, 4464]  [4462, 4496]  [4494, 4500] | -4.90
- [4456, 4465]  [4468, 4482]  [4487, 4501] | -2.18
